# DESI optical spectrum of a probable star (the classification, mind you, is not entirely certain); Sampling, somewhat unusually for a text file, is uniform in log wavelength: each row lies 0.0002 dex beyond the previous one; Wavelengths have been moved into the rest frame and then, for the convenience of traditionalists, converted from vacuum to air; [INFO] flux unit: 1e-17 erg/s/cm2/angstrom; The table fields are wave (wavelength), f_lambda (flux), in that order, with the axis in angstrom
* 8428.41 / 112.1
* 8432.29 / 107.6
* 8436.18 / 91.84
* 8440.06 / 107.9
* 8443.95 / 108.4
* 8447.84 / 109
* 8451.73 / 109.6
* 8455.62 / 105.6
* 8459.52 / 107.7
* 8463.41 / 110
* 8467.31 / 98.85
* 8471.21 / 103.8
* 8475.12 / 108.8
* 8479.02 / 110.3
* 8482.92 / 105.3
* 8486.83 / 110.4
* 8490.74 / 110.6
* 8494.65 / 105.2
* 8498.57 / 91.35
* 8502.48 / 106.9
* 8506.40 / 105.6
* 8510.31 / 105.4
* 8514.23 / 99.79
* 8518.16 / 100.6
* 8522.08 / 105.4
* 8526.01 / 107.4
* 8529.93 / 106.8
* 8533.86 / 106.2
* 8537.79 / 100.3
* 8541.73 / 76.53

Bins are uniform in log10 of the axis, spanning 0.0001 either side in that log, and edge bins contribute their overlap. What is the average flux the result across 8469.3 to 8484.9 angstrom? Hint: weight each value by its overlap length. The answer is 107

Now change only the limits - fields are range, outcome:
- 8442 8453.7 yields 109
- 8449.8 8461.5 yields 108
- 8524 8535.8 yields 107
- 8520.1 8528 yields 106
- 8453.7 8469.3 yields 106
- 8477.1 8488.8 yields 109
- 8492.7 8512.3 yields 103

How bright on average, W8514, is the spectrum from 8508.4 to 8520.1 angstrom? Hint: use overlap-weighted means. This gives 102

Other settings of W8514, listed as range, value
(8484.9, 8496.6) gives 109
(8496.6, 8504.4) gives 99.1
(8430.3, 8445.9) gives 104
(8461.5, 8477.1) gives 105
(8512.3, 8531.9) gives 104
